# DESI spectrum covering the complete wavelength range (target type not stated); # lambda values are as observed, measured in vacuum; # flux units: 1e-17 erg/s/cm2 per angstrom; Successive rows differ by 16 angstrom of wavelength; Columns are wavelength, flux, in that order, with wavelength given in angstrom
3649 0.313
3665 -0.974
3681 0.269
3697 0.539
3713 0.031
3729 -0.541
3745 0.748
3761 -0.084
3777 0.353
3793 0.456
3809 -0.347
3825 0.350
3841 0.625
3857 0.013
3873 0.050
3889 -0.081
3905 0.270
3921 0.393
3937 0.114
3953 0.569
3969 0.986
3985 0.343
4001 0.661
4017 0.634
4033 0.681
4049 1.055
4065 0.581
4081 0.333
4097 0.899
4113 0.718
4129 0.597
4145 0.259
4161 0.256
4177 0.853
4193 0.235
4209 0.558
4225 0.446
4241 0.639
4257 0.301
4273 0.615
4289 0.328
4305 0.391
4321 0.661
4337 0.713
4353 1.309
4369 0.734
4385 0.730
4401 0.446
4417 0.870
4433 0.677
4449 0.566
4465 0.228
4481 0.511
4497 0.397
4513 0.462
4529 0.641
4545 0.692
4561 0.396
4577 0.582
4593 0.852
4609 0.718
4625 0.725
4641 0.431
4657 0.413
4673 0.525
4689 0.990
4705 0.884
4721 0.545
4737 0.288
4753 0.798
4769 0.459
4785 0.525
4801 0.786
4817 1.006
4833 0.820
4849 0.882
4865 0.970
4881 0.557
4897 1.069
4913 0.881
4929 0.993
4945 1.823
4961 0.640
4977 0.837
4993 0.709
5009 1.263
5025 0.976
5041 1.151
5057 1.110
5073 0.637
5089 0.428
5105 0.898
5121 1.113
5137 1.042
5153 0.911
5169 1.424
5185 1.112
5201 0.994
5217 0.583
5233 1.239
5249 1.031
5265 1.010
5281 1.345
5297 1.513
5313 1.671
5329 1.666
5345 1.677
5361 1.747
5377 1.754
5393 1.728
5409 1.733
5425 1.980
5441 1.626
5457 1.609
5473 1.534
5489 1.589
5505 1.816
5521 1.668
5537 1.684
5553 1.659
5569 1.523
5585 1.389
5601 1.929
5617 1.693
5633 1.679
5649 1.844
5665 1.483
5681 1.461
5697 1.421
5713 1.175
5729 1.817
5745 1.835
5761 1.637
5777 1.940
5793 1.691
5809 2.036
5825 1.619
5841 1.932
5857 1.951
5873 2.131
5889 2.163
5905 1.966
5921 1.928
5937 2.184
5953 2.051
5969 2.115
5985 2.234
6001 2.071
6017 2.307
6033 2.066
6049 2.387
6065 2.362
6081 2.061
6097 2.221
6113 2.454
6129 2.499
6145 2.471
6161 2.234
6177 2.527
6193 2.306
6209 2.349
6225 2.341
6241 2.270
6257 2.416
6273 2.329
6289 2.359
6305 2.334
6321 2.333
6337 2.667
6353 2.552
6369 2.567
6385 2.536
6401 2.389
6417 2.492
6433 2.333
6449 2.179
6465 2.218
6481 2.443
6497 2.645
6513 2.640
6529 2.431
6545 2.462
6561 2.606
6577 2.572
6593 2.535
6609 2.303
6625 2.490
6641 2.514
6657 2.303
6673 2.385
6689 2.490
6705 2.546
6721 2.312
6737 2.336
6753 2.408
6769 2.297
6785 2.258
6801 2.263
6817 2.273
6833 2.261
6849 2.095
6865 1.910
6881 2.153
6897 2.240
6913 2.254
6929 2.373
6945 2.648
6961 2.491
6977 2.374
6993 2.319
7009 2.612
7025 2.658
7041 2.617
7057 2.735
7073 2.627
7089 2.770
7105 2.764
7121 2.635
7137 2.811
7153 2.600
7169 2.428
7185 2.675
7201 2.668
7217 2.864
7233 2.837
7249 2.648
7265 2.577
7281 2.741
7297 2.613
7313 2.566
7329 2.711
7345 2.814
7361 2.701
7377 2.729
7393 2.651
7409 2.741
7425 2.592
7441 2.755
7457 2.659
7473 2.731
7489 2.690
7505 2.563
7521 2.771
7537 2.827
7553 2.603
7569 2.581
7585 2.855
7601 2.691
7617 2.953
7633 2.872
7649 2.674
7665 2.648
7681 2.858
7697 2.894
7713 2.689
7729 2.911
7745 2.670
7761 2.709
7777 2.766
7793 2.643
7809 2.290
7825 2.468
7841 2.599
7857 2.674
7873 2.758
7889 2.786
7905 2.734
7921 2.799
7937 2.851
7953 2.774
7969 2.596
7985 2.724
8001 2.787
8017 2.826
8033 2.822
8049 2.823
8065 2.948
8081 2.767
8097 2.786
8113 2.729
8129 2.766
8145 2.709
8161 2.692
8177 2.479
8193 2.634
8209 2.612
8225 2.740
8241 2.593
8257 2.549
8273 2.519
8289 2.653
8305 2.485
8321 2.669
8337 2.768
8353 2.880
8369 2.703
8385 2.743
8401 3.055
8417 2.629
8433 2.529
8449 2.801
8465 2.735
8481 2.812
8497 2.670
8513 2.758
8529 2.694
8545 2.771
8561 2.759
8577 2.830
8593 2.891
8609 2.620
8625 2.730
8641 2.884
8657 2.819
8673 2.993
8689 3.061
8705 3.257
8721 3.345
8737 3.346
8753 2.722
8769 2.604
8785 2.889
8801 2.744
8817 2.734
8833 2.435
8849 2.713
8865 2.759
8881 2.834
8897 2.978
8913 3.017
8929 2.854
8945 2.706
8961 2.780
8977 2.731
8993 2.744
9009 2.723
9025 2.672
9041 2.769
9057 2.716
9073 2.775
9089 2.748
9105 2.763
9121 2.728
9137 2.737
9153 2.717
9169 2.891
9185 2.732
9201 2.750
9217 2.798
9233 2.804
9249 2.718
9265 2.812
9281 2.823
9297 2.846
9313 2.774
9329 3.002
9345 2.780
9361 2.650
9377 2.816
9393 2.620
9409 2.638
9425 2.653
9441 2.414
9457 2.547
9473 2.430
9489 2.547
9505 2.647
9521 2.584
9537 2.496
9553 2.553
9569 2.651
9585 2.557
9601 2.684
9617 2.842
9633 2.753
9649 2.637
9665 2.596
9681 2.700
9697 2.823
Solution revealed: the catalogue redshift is 0.33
